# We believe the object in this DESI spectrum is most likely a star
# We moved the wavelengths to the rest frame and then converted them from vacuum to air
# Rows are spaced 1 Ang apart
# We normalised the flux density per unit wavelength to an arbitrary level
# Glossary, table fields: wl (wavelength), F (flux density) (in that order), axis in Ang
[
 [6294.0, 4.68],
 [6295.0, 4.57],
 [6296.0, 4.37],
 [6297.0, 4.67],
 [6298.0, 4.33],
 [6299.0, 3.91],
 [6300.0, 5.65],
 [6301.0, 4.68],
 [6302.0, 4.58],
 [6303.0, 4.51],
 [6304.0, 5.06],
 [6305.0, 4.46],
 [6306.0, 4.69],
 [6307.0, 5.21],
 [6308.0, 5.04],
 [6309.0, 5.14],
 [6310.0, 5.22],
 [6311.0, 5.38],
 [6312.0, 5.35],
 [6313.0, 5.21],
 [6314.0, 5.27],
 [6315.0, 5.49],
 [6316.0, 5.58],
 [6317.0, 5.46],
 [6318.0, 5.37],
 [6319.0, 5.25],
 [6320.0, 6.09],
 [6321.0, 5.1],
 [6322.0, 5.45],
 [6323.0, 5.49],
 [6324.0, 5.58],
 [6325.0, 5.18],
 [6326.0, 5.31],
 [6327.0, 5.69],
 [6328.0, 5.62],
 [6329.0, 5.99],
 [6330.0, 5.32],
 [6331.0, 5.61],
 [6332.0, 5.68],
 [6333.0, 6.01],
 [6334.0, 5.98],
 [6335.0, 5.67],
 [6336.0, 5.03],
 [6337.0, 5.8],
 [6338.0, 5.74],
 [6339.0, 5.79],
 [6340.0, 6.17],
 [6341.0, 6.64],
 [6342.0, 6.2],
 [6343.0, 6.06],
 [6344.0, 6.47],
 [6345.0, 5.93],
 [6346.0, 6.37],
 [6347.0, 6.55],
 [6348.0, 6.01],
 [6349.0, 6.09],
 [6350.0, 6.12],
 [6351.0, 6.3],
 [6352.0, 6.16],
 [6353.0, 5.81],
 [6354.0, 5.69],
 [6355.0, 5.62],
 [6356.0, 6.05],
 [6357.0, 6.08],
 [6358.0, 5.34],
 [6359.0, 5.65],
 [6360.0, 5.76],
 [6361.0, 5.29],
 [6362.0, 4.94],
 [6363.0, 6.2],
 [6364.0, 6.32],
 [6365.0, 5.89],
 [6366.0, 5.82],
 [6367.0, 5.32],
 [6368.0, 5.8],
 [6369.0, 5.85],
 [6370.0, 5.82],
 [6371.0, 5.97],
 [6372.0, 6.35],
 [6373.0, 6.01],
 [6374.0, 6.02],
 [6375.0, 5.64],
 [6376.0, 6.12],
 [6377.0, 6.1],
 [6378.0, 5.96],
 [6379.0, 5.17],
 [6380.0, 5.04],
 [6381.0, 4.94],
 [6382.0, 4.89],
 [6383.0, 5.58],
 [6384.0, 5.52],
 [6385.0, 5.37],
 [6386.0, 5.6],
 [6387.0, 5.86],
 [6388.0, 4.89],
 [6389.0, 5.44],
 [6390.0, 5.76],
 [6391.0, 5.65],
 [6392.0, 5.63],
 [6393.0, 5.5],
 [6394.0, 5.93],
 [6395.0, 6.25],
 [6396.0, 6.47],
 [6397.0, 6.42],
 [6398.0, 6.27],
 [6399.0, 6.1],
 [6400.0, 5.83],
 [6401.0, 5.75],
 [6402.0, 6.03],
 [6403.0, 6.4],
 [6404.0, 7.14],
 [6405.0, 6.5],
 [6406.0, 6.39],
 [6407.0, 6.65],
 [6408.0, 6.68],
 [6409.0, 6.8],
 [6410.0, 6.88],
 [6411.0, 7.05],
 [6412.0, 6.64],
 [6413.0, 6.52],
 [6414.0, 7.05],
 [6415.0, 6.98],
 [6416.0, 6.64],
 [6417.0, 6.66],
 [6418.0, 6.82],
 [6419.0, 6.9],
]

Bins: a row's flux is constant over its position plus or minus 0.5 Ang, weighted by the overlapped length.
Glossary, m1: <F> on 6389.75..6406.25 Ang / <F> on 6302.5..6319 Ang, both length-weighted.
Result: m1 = 1.2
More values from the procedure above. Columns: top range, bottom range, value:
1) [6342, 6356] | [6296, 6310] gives 1.28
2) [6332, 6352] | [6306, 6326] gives 1.13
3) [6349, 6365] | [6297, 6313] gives 1.19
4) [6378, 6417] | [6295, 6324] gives 1.20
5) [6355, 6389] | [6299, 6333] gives 1.07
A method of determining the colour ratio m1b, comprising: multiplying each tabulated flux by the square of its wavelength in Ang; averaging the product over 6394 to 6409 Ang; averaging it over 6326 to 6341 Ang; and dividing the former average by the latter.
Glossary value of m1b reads 1.13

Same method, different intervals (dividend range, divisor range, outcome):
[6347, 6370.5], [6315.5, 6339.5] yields 1.06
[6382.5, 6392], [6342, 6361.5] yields 0.94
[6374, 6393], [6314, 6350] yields 0.97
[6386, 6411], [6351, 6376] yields 1.07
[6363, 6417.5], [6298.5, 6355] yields 1.11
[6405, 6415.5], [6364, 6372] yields 1.17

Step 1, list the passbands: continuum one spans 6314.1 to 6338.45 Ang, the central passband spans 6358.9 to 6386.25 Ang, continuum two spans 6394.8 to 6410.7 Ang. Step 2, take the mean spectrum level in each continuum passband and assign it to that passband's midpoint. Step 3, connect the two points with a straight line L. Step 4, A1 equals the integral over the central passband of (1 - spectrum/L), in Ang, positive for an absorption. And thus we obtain 1.8 Ang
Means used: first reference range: 5.56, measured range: 5.68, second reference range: 6.42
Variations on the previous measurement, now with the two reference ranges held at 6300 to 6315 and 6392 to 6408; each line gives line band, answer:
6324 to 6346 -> -1.7 Ang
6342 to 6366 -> -1.4 Ang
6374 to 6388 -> 1.1 Ang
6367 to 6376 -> -0.1 Ang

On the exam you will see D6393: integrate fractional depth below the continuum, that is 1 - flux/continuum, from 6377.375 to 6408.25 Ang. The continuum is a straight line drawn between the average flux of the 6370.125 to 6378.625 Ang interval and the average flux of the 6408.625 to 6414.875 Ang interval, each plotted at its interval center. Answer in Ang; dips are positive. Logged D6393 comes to 2.7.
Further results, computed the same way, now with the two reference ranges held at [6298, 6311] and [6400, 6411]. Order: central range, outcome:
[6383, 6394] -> 1.2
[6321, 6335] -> -1.0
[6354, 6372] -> 0.2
